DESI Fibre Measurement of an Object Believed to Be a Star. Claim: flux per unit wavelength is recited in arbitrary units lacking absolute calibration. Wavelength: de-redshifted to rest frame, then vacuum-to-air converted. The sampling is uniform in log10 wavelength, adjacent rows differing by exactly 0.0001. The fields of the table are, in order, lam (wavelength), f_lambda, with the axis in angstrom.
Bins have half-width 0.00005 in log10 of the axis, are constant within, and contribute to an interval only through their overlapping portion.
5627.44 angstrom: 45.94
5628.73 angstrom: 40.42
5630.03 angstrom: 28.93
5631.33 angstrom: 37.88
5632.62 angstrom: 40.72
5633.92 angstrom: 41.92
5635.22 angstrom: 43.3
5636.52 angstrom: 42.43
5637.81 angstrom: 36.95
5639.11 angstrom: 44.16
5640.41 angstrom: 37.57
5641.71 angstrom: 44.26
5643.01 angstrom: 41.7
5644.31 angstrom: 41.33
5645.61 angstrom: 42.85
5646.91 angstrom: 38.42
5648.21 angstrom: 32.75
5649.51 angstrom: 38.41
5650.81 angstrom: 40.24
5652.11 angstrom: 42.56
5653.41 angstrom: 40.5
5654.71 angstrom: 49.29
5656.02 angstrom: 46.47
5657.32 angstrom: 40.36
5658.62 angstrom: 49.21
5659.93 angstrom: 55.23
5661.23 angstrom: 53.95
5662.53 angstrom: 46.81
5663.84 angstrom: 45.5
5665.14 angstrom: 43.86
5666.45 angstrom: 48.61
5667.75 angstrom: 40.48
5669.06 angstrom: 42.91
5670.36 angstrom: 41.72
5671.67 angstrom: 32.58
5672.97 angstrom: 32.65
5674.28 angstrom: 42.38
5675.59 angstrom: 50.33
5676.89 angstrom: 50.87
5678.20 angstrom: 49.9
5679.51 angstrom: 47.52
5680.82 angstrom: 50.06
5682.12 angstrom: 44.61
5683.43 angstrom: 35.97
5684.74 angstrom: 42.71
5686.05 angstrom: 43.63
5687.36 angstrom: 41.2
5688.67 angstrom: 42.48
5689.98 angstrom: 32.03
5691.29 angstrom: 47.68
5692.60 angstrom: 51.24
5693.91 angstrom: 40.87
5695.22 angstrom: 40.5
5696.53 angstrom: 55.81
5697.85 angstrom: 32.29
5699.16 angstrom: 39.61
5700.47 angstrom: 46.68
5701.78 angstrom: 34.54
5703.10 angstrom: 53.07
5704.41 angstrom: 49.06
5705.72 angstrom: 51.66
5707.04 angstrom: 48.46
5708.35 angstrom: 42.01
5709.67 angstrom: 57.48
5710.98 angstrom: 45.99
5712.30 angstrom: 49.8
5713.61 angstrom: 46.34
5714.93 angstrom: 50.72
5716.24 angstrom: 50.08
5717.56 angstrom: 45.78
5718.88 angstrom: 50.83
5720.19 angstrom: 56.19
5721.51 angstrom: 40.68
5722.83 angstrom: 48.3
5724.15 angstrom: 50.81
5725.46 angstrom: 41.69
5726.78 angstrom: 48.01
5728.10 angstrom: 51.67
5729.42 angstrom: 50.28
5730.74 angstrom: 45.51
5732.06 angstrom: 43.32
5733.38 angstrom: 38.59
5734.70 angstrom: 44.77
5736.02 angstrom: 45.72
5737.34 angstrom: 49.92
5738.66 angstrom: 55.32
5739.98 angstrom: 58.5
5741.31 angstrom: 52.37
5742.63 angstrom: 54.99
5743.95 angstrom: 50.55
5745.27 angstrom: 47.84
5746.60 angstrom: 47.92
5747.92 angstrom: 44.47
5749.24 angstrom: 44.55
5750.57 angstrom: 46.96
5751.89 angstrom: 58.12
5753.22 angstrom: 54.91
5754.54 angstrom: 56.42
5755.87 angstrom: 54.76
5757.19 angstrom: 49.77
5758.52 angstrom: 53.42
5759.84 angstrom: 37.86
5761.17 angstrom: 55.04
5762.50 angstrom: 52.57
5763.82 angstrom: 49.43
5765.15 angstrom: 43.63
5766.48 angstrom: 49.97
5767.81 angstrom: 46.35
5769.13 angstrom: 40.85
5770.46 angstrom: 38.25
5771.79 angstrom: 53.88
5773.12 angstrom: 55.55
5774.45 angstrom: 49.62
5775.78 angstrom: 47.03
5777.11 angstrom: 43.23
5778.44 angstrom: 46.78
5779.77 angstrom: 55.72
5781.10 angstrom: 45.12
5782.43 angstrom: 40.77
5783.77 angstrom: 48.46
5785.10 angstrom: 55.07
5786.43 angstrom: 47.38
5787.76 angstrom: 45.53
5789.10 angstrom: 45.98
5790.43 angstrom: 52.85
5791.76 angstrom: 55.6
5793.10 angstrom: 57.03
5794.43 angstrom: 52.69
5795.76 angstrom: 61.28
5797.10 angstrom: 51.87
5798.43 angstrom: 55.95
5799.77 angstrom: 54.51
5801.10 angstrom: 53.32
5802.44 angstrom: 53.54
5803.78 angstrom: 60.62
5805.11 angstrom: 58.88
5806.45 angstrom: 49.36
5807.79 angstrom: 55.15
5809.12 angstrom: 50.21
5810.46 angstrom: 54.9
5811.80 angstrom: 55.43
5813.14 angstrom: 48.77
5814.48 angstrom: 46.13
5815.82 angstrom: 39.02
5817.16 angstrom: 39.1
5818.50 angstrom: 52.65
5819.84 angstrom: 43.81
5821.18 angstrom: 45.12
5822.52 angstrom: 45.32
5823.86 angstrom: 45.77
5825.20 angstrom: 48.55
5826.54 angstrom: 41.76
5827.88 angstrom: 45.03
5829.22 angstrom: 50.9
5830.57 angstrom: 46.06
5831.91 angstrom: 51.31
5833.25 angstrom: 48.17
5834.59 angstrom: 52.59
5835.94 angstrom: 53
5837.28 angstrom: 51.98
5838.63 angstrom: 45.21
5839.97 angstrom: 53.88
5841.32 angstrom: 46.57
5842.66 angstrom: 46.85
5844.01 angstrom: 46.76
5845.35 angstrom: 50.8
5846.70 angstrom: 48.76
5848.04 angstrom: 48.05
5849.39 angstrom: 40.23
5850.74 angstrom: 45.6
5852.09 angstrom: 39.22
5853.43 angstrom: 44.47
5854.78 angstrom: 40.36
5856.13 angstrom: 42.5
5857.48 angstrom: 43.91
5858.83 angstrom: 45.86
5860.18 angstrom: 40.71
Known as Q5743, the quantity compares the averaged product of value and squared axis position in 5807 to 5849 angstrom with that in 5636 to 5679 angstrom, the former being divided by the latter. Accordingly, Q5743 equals 1.2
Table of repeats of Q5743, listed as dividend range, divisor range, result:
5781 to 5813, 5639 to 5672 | 1.28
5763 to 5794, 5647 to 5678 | 1.15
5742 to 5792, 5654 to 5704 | 1.14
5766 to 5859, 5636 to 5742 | 1.13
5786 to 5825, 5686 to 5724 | 1.14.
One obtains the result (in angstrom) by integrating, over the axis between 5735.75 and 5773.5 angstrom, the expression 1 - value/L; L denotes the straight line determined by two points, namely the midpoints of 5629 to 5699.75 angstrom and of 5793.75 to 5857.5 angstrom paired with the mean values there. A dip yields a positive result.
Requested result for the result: -3.1 angstrom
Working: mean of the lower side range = 42.7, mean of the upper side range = 48.9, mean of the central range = 50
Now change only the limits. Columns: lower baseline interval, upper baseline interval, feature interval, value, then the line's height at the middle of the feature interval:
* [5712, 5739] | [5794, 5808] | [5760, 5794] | 2.6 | 52.8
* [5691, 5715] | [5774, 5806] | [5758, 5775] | 0.7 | 50.2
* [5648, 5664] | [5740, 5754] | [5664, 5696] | 2.2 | 46.5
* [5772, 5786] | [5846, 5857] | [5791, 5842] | -4.8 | 46.2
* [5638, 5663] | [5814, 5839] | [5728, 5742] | -1.1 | 45.1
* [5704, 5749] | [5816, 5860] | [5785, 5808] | -3.1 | 47.3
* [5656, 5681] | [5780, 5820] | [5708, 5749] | -0.5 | 48.1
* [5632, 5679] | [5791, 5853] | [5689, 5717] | -0.6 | 45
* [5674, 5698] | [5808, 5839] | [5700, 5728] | -1.7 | 45.3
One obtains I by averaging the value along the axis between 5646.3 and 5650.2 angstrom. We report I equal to 36.6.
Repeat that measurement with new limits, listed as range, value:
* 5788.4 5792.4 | 51.4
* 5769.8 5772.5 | 46.2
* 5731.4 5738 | 44.5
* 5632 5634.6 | 41.3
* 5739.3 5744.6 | 54.1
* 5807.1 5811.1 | 53.4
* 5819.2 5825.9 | 45.7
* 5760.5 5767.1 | 50.1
